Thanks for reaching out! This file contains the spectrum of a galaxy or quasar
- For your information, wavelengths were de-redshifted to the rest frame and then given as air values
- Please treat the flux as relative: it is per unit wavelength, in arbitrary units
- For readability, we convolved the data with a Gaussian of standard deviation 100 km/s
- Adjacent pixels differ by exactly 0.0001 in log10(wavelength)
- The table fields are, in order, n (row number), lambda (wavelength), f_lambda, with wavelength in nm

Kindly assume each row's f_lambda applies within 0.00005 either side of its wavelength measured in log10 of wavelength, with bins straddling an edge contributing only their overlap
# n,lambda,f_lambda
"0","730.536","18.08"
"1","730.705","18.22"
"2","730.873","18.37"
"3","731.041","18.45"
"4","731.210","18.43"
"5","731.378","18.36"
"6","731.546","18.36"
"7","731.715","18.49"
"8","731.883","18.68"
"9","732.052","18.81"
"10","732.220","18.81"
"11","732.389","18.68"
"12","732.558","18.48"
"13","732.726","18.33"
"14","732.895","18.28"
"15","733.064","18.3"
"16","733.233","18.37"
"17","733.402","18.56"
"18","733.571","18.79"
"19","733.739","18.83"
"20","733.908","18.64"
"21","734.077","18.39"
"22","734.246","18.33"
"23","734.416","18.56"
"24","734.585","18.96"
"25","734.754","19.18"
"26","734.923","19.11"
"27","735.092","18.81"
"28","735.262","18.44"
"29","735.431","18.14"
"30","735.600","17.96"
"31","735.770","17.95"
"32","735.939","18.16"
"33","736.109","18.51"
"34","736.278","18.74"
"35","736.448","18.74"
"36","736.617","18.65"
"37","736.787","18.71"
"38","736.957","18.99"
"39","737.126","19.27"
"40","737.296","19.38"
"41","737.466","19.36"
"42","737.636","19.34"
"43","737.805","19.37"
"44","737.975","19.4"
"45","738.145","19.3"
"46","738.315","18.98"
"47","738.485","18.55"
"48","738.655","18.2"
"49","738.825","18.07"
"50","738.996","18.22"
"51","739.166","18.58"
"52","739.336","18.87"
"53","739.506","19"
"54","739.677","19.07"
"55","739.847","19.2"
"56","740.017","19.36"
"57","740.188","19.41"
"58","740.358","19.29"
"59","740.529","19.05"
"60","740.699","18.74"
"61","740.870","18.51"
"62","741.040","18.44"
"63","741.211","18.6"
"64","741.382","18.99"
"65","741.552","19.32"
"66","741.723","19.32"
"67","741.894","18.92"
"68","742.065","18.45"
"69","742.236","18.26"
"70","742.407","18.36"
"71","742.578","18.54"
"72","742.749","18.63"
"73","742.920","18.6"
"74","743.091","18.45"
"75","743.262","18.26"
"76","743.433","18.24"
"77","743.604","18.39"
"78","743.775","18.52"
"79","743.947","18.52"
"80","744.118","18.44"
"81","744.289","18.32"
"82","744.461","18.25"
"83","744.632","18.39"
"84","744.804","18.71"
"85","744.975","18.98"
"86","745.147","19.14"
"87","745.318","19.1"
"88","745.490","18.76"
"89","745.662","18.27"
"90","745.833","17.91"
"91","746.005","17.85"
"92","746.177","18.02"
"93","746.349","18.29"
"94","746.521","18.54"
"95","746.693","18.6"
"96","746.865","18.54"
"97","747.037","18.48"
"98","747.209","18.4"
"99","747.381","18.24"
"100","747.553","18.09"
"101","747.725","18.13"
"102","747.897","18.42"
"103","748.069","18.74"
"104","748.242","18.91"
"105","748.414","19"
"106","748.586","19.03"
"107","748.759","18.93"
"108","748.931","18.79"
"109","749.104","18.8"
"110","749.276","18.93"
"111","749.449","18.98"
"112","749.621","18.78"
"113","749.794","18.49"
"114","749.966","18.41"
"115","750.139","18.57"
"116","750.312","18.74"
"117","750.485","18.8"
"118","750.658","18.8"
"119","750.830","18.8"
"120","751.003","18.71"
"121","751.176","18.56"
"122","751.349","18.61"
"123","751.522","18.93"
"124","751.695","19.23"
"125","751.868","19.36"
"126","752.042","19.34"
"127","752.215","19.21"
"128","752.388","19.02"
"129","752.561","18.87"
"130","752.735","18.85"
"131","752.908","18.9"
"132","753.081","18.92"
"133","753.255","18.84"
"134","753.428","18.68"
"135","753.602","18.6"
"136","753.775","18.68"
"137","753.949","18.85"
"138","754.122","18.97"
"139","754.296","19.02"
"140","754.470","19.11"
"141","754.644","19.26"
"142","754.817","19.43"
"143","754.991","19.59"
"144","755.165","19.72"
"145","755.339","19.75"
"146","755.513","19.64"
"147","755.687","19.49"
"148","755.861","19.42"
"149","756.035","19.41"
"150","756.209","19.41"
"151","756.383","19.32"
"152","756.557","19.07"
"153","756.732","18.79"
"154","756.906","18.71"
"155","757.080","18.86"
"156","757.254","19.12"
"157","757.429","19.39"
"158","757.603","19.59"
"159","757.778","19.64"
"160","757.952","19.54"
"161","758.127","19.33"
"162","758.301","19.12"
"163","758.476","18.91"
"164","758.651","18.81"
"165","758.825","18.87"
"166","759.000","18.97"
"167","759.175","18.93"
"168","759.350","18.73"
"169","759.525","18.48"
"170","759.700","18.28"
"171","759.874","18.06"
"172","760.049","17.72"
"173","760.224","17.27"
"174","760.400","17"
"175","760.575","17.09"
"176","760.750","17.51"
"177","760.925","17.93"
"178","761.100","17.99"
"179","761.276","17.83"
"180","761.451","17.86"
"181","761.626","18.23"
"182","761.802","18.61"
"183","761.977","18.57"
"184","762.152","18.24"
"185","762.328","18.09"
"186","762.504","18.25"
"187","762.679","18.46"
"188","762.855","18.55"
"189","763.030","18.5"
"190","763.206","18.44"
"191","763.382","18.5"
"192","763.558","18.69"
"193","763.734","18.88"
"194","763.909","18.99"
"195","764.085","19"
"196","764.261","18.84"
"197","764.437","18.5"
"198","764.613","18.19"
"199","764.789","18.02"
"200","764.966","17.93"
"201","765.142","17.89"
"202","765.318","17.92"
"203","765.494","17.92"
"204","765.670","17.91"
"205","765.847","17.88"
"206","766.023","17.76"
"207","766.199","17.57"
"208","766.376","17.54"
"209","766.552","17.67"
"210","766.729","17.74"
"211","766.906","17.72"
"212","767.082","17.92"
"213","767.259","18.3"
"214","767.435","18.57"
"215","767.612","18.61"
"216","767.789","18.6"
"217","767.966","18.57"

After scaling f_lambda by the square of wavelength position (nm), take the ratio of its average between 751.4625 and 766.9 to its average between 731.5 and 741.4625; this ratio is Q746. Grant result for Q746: 1.1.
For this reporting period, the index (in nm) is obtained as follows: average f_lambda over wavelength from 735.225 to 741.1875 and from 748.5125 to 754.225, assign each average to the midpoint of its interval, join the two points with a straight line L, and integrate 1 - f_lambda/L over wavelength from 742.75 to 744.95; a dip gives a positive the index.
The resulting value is 0.04 nm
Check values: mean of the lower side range 18.8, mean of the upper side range 18.8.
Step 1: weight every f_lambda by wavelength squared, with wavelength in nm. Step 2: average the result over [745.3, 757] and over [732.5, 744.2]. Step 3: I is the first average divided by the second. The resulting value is 1.04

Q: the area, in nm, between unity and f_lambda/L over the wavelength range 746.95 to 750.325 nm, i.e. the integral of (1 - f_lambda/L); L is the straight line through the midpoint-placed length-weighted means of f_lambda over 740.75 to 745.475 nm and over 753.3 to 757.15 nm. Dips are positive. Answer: 0.04 nm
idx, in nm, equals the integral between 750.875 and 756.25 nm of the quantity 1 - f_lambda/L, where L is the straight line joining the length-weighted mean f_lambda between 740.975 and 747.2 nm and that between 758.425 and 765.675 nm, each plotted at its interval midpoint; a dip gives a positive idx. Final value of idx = -0.21 nm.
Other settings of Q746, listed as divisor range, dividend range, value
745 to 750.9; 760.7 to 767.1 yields 1.02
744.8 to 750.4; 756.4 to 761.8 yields 1.03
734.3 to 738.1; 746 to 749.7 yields 1.02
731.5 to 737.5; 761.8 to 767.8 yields 1.06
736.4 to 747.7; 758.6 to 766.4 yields 1.03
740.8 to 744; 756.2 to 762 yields 1.04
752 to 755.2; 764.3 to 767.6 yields 0.98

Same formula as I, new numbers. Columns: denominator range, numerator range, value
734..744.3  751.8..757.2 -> 1.06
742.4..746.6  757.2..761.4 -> 1.04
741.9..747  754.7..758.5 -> 1.08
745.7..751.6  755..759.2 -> 1.06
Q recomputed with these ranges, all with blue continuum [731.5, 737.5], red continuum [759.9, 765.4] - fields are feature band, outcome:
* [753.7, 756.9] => -0.170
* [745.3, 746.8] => 0.008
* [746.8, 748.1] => 0.004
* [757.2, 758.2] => -0.065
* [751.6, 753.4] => -0.069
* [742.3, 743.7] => 0.004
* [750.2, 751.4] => -0.023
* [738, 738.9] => -0.006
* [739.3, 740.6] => -0.044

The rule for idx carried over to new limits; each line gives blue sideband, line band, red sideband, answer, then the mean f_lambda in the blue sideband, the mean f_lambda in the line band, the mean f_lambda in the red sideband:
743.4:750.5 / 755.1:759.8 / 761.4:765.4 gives -0.18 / 18.6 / 19.2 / 18.4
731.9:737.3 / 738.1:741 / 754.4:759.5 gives -0.01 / 18.6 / 18.8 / 19.2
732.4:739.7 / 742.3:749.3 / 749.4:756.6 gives 0.14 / 18.7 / 18.5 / 19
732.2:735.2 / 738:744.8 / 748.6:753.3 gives 0.01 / 18.6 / 18.7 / 18.9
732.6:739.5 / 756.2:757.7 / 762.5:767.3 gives -0.07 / 18.7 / 19.1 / 18.2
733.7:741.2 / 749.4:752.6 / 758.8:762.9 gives -0.08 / 18.8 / 18.9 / 18.1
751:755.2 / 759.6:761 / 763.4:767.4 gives 0.07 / 19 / 17.6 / 18.1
